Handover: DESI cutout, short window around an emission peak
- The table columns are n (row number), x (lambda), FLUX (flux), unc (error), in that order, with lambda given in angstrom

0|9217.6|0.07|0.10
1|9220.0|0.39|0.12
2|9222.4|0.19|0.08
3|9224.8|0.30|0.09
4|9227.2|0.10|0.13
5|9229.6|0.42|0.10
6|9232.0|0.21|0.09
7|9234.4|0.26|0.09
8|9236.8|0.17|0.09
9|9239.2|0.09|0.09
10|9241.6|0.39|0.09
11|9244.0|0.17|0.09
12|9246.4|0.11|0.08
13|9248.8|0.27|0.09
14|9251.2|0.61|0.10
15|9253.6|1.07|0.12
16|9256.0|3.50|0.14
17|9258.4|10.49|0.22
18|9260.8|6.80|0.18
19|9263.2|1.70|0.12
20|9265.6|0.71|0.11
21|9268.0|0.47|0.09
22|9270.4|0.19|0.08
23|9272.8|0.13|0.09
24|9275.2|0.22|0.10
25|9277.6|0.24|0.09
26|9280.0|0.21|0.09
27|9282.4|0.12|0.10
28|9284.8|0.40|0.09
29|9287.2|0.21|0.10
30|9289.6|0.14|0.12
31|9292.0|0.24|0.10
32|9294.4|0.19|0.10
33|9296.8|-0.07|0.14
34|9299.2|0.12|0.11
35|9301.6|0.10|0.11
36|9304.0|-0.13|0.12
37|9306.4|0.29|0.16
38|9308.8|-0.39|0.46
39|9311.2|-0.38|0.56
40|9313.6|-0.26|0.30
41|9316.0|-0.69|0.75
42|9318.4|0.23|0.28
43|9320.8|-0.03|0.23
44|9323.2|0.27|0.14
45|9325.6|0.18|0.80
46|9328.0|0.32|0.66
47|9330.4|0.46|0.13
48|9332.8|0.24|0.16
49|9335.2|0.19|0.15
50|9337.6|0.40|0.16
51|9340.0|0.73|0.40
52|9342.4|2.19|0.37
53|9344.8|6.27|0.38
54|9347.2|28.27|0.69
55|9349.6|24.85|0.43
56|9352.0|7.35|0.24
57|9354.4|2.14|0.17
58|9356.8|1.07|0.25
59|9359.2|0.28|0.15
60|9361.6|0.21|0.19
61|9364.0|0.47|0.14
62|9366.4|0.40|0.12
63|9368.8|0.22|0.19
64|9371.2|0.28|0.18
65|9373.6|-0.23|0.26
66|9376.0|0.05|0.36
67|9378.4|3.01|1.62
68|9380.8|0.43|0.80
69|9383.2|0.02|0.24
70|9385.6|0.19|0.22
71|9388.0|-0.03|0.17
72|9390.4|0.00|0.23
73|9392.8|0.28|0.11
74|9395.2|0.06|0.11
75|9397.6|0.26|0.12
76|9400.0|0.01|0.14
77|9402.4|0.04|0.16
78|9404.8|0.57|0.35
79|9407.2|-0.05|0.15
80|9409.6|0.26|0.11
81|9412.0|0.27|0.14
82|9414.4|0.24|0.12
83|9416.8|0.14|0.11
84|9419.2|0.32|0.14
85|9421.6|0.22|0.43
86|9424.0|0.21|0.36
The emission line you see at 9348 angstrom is [O III]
